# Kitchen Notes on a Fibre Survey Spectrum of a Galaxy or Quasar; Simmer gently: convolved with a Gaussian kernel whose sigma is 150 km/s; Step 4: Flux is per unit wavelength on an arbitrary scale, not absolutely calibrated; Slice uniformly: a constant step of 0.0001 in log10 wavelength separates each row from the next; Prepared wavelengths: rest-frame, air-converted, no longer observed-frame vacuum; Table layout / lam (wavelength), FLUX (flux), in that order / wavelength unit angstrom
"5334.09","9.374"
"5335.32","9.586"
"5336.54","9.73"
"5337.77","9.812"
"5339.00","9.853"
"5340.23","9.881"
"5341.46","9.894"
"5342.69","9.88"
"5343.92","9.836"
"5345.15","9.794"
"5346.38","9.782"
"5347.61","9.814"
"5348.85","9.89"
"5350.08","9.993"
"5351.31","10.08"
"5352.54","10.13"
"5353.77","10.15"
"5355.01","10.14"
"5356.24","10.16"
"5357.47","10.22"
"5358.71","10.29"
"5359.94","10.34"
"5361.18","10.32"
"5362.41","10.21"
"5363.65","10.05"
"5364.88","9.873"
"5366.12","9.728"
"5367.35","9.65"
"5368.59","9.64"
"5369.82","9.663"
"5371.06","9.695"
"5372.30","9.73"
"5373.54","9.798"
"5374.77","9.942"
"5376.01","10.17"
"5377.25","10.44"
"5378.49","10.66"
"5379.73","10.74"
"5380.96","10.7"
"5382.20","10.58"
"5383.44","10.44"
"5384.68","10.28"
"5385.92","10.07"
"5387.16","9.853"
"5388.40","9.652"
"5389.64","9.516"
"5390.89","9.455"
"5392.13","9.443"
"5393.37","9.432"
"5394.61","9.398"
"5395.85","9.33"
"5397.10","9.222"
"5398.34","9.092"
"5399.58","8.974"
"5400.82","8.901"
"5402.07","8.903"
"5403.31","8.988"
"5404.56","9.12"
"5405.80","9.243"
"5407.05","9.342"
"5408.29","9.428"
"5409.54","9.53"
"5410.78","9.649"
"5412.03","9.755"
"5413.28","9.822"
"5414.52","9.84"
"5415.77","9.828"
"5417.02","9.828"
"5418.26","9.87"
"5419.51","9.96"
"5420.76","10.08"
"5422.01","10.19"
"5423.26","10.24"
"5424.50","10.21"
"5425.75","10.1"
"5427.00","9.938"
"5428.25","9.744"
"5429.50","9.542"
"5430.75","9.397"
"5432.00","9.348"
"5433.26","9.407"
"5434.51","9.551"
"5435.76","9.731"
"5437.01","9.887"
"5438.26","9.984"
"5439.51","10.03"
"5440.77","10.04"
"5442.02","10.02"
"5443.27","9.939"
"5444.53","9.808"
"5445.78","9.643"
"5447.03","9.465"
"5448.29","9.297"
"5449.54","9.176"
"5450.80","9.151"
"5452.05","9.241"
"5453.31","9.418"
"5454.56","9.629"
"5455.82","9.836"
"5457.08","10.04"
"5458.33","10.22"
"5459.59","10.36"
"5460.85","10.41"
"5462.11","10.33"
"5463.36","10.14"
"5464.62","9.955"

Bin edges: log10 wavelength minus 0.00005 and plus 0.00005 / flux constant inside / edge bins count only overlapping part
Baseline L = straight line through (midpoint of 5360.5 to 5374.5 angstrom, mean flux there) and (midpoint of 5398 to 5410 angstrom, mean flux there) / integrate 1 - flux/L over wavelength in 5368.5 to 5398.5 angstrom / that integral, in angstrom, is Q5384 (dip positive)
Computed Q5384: -1.1 angstrom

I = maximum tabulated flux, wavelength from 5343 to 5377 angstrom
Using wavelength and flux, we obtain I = 10.34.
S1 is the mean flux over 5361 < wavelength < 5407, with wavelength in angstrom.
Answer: 9.74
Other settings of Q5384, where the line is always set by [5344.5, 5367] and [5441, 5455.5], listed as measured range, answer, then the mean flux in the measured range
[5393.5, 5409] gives 1.0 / 9.17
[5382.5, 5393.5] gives 0.0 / 9.83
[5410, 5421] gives -0.1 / 9.84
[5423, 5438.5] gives -0.2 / 9.76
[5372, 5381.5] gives -0.3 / 10.3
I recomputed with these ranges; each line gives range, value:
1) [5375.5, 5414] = 10.74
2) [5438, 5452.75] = 10.04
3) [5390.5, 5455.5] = 10.24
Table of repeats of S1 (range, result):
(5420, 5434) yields 9.83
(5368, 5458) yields 9.72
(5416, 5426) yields 10.1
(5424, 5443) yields 9.79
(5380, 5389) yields 10.3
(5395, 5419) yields 9.41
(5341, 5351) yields 9.87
